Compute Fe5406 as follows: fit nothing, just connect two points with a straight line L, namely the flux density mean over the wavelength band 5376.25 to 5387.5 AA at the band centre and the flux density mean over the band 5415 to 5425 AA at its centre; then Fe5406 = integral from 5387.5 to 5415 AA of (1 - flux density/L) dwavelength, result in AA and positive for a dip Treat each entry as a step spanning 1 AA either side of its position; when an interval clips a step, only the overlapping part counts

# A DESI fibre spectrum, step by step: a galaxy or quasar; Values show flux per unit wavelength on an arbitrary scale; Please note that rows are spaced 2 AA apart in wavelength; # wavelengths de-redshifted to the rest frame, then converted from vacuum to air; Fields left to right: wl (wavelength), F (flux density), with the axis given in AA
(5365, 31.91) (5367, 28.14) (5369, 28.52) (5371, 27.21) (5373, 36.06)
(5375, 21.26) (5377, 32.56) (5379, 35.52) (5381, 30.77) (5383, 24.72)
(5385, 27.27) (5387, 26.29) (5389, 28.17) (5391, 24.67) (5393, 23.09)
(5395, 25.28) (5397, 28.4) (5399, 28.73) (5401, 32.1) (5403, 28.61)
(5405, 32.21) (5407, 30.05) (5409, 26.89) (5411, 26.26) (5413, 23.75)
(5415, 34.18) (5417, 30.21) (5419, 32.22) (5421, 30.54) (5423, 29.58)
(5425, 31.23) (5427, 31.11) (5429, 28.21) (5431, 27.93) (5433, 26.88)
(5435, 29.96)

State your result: 2.3 AA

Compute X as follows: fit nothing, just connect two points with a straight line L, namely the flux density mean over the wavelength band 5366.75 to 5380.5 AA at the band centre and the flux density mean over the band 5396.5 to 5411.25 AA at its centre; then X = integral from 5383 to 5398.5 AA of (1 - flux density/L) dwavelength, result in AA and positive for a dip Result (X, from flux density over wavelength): 1.8 AA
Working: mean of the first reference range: 30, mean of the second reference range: 29.3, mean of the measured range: 26.2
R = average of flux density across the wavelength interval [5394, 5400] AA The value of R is 27.5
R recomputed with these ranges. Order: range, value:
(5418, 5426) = 30.9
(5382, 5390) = 26.6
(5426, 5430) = 29.7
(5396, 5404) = 29.5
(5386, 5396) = 25.5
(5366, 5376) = 28.2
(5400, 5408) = 30.7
